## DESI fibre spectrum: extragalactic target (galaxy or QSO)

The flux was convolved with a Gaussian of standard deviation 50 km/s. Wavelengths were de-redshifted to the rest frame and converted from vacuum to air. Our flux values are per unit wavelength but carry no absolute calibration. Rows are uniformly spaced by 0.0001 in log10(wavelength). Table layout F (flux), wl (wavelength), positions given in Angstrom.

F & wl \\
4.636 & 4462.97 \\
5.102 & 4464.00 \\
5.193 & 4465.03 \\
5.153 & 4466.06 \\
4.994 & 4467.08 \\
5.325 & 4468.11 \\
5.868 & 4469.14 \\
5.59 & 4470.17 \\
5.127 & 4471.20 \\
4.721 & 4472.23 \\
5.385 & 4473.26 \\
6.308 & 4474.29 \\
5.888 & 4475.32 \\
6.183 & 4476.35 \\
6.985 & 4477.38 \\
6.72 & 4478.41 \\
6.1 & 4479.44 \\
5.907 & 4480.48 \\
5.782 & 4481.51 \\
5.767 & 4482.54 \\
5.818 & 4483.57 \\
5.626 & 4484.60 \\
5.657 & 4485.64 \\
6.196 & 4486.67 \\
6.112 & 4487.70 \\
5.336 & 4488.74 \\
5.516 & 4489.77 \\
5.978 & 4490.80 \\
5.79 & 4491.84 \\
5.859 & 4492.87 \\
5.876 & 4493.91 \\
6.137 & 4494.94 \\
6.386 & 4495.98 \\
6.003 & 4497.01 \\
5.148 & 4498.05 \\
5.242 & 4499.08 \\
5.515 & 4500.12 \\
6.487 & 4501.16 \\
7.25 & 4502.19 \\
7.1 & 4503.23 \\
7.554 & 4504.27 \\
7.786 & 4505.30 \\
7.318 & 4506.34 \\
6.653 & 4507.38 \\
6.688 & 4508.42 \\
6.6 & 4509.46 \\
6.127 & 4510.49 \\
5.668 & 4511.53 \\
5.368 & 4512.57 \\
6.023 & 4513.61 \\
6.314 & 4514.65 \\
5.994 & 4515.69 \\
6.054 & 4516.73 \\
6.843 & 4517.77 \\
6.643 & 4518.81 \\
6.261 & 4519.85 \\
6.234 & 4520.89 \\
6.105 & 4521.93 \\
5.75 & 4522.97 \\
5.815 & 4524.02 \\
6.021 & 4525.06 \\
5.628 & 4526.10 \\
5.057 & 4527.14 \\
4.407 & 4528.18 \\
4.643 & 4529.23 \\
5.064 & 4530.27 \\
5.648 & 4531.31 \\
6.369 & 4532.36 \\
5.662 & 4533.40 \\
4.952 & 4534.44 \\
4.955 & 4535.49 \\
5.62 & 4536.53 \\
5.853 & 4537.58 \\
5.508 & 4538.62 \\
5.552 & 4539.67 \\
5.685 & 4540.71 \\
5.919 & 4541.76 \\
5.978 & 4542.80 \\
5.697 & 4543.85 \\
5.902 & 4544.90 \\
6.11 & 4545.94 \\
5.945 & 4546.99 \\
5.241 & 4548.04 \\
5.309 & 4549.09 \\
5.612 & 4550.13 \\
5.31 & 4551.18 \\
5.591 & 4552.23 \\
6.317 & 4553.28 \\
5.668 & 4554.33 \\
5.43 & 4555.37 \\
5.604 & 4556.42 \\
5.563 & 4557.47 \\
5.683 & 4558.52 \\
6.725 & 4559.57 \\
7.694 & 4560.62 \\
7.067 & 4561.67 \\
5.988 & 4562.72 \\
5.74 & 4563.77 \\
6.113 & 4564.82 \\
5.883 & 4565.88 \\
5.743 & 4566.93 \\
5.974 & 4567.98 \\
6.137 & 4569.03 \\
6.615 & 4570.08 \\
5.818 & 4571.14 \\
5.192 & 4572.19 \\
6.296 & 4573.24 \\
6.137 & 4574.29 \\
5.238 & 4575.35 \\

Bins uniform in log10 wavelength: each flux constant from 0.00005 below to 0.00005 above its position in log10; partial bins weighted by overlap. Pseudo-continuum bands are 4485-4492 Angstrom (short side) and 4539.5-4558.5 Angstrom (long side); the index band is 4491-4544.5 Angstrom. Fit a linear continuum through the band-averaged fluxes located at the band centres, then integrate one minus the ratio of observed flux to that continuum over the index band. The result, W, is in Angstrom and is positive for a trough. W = -2.1 Angstrom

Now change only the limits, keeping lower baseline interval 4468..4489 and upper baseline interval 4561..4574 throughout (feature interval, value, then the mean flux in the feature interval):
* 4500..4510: -1.8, 6.95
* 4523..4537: 1.4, 5.38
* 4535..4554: 1.1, 5.67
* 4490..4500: 0.1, 5.8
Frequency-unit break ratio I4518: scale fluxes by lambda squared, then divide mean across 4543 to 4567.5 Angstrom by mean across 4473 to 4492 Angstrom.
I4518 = 1.02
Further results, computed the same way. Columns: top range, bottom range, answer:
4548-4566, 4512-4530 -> 1.04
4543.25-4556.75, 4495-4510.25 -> 0.89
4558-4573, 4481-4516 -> 1.04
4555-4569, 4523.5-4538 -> 1.14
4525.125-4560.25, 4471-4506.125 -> 0.95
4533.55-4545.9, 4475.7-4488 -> 0.95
